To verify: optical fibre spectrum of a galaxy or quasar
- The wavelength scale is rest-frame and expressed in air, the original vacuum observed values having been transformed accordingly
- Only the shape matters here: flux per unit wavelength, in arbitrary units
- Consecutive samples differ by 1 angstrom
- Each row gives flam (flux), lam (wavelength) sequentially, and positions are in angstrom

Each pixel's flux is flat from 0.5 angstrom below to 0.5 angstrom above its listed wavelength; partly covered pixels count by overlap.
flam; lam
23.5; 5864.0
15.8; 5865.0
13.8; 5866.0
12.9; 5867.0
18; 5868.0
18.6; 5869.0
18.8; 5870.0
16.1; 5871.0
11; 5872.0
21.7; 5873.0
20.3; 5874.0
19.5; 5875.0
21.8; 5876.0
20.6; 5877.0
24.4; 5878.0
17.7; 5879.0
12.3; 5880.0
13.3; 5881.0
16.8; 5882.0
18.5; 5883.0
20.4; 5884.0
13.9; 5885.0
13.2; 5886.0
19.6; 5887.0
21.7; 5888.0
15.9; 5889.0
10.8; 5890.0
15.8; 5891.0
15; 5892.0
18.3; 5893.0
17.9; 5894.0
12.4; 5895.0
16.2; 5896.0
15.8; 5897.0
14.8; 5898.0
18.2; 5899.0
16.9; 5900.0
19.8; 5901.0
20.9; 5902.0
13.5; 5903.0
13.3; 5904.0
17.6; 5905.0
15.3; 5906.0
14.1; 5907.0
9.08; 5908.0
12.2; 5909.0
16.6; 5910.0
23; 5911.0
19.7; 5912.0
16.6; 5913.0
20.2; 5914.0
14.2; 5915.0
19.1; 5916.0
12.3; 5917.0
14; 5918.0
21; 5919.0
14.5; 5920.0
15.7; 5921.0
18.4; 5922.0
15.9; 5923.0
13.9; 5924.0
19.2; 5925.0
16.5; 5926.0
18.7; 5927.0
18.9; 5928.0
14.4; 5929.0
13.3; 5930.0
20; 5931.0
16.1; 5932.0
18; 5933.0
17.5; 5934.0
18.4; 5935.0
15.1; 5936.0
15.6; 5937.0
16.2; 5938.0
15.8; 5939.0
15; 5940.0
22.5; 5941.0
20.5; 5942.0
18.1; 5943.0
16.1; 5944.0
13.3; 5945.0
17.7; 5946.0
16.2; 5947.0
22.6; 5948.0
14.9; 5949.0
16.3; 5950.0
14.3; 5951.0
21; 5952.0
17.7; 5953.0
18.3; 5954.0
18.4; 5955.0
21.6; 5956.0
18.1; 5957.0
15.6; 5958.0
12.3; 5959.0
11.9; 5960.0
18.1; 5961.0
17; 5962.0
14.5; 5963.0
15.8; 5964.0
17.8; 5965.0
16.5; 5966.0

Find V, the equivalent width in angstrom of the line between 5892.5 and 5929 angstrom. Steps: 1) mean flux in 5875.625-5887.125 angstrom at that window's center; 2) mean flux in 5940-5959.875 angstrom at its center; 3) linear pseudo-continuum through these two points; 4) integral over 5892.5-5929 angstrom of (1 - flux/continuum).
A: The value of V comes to 2.2 angstrom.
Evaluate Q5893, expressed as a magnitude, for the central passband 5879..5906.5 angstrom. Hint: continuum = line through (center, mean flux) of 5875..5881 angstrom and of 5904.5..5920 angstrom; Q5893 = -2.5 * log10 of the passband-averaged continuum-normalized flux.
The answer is 0.09 mag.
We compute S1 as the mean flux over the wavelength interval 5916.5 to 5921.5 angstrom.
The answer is 15.5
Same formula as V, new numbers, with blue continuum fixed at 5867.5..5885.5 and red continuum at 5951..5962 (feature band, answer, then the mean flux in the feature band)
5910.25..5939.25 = 0.84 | 17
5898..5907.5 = 0.64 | 16.5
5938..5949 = -0.19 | 17.6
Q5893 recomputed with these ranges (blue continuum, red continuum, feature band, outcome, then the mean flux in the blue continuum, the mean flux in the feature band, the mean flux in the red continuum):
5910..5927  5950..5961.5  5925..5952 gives 0.00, 17.2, 17.1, 17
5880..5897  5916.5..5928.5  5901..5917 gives 0.00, 16.1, 16.3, 16.6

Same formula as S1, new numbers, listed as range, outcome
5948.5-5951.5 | 15.2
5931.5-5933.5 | 17.1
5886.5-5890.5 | 17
